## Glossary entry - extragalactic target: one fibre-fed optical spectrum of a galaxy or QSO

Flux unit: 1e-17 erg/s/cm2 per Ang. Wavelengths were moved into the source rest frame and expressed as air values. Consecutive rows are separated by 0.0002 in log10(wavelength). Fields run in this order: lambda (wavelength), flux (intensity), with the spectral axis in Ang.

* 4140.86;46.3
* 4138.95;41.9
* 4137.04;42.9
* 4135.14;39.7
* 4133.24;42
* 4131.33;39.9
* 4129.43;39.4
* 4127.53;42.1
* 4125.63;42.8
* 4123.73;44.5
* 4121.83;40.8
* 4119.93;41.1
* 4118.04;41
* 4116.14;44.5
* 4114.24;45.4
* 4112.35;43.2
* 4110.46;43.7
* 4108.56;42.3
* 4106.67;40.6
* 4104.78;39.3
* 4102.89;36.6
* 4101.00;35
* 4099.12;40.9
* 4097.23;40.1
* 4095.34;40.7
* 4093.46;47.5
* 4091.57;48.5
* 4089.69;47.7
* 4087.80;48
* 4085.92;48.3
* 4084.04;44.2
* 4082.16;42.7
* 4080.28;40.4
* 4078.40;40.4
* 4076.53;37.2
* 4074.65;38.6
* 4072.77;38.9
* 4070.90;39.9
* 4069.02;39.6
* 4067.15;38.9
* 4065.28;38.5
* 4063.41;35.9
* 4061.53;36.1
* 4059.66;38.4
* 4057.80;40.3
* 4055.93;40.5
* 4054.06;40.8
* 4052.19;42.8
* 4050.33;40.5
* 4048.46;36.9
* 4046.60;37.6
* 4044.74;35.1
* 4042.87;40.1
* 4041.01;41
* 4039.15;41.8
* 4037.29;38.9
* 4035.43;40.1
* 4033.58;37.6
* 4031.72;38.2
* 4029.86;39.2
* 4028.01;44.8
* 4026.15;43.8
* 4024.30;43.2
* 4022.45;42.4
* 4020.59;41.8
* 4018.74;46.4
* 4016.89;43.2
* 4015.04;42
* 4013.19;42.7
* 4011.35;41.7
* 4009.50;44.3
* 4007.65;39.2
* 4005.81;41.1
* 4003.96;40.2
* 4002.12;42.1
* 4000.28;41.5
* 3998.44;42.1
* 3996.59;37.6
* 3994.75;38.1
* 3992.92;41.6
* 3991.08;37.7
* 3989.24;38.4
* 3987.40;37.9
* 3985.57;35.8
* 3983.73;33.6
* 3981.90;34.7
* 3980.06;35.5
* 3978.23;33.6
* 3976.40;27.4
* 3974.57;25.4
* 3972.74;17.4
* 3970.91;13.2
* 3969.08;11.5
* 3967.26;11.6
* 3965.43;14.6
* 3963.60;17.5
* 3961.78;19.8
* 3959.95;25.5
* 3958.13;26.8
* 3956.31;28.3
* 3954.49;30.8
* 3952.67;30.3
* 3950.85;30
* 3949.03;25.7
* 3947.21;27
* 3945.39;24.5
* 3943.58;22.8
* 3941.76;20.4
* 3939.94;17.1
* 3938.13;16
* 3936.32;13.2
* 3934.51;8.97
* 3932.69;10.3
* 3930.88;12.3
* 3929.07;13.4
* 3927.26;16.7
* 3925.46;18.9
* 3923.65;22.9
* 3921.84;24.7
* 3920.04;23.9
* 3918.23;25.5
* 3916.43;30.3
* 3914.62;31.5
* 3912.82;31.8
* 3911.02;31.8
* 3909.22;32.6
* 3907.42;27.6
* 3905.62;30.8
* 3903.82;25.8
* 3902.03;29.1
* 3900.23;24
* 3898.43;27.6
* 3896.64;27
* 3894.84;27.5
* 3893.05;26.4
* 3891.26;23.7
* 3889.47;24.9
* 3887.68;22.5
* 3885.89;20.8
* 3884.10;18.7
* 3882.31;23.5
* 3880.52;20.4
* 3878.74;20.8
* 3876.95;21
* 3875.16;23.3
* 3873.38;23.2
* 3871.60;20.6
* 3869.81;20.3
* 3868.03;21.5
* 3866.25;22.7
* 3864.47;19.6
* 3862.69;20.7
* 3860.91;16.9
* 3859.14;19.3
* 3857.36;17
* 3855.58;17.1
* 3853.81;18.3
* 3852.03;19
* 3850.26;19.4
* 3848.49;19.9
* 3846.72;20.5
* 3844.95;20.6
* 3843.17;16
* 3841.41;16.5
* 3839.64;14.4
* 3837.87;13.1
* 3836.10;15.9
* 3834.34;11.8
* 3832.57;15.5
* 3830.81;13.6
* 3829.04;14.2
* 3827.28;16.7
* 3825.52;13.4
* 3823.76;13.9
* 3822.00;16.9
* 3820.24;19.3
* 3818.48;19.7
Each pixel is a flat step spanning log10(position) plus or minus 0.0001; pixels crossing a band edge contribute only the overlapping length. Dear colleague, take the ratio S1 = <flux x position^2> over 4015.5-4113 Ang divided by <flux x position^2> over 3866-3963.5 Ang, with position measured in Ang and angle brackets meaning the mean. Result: 1.9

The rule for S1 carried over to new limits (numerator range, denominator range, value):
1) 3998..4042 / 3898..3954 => 1.86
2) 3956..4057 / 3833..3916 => 1.72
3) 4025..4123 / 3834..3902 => 2.20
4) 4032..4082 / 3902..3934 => 1.74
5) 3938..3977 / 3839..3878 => 1.19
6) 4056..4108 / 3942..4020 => 1.34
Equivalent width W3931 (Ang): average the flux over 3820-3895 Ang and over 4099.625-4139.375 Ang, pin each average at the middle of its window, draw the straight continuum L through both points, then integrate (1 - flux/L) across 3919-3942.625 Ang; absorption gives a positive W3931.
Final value 7.8 Ang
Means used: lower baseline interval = 19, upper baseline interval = 41.4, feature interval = 16.9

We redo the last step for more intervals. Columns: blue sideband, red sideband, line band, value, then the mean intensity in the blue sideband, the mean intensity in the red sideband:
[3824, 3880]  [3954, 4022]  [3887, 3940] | 2.4 Ang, 18.1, 33.2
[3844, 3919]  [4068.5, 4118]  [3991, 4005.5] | -2.8 Ang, 23.5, 42.1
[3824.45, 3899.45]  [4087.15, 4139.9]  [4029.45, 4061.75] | -2.9 Ang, 19.7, 42.2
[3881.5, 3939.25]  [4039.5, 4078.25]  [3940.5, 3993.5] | 4.8 Ang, 23.2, 39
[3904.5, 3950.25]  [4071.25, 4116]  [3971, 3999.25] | -4.2 Ang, 22.5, 42.2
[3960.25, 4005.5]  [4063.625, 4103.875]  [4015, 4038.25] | -4.3 Ang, 30.5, 41.5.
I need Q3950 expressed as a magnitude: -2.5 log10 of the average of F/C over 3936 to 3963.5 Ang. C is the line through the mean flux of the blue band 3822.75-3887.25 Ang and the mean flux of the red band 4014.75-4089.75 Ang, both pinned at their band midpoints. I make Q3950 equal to 0.22 mag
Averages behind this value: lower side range 18.4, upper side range 40.7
